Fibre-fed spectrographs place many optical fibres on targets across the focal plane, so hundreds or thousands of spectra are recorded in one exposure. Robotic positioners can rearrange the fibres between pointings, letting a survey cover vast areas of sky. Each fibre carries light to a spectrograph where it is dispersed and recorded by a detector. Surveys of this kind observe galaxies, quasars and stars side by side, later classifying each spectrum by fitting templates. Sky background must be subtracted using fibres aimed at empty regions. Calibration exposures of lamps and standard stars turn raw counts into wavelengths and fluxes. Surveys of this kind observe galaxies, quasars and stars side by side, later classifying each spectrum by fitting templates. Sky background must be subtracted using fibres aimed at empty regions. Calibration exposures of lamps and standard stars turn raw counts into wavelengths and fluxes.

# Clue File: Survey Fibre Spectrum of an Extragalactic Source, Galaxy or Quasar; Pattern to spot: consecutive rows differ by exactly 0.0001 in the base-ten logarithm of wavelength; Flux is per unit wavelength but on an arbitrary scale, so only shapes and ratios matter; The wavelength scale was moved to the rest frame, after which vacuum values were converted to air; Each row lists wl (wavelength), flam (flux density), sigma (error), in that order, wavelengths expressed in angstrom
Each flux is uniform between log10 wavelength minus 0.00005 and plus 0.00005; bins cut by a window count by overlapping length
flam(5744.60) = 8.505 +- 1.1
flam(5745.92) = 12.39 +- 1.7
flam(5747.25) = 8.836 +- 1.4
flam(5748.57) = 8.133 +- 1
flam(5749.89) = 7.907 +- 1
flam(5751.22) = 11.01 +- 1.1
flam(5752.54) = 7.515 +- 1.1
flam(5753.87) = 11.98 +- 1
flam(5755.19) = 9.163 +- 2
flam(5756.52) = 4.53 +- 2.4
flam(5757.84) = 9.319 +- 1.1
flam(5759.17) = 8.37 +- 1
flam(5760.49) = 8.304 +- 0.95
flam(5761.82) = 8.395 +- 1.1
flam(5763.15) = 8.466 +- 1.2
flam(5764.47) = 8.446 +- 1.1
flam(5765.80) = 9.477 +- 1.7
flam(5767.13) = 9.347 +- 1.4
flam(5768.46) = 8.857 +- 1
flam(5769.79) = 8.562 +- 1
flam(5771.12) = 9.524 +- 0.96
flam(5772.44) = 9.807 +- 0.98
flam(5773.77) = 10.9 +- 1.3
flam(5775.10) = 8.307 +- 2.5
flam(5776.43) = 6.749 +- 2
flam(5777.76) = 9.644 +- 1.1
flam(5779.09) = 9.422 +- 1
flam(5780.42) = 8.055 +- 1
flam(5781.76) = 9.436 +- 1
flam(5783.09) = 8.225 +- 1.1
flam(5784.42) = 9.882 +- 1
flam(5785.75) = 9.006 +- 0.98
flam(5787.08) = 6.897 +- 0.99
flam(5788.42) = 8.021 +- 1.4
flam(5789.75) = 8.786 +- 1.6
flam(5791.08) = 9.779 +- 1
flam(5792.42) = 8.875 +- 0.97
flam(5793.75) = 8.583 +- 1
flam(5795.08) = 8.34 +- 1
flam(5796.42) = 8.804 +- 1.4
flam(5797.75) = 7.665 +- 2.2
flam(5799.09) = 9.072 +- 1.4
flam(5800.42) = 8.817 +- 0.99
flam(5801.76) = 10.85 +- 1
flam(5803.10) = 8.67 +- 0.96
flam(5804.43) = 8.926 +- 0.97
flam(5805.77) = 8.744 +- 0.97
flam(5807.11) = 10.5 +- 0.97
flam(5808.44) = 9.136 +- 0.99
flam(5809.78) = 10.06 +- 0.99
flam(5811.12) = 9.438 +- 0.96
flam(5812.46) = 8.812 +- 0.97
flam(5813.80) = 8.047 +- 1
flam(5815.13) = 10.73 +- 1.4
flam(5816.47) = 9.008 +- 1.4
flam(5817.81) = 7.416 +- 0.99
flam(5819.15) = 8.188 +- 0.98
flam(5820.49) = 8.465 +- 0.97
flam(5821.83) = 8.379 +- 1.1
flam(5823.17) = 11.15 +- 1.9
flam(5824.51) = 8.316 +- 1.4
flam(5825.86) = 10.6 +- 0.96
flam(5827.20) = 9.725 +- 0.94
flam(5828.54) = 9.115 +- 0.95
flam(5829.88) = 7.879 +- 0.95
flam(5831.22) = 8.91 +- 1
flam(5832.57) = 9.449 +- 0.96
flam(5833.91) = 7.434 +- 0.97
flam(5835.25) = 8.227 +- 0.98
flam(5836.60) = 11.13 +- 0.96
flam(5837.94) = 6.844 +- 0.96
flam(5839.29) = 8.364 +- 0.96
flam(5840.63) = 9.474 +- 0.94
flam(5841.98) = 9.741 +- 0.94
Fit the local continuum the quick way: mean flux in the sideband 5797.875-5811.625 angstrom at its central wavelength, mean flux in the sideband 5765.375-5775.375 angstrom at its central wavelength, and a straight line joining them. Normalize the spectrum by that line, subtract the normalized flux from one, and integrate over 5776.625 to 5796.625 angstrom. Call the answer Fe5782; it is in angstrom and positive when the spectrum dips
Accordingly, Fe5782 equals 1.4 angstrom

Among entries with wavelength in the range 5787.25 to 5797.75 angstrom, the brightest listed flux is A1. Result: 9.779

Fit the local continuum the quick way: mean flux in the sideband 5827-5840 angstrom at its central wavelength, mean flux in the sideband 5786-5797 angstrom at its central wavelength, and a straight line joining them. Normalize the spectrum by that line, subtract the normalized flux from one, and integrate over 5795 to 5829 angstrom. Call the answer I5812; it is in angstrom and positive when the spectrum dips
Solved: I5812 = -2.09 angstrom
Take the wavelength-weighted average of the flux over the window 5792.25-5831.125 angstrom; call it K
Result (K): 9.05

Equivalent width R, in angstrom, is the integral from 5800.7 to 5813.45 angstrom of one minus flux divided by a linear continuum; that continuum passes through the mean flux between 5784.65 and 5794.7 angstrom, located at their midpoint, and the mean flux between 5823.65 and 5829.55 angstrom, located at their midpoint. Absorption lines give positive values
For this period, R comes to -0.6 angstrom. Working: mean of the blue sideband 8.62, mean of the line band 9.4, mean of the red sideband 9.4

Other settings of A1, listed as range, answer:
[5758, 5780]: 10.9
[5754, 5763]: 9.319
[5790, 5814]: 10.85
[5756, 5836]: 11.15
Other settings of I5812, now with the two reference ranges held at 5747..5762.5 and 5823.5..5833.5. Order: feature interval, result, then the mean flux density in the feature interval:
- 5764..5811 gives -0.7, 8.98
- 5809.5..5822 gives 0.3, 8.84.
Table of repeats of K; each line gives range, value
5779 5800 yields 8.66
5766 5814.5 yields 8.97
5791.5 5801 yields 8.62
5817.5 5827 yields 9.02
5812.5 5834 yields 8.96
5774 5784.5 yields 8.74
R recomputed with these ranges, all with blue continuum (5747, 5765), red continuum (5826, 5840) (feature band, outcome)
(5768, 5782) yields -0.6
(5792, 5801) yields 0.1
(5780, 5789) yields 0.2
